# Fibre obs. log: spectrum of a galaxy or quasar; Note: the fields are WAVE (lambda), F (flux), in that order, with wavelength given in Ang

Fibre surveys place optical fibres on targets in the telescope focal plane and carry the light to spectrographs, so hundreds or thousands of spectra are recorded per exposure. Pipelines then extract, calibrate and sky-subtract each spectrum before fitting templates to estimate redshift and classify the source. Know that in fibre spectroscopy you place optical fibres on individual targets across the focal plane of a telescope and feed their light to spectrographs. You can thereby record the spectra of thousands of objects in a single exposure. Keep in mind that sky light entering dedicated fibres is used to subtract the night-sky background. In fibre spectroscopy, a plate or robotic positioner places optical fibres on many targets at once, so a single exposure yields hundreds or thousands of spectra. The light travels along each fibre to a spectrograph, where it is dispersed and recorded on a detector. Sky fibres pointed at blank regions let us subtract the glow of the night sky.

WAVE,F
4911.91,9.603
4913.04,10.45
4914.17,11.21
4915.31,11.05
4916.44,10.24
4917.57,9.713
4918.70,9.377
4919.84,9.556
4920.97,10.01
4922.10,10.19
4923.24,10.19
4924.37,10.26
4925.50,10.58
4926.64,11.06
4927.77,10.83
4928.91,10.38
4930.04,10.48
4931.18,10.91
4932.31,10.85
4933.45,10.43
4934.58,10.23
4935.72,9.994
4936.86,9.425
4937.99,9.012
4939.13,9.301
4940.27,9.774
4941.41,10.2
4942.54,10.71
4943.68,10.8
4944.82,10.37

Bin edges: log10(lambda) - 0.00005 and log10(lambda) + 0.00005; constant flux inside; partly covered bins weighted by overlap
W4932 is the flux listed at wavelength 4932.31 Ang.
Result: 10.85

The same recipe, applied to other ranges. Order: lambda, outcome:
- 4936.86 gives 9.425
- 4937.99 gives 9.012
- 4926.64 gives 11.06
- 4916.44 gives 10.24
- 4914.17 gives 11.21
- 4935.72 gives 9.994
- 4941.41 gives 10.2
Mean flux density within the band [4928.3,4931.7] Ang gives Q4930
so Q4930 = 10.6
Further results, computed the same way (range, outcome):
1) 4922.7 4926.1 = 10.4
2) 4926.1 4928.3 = 11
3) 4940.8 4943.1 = 10.5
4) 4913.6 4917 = 10.8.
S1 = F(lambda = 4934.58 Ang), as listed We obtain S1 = 10.23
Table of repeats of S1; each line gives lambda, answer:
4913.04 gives 10.45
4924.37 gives 10.26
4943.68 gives 10.8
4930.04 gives 10.48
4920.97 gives 10.01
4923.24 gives 10.19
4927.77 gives 10.83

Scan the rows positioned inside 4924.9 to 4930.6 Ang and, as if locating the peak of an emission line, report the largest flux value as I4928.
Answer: 11.06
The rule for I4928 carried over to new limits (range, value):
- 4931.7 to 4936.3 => 10.85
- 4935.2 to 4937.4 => 9.994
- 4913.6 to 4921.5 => 11.21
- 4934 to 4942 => 10.23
